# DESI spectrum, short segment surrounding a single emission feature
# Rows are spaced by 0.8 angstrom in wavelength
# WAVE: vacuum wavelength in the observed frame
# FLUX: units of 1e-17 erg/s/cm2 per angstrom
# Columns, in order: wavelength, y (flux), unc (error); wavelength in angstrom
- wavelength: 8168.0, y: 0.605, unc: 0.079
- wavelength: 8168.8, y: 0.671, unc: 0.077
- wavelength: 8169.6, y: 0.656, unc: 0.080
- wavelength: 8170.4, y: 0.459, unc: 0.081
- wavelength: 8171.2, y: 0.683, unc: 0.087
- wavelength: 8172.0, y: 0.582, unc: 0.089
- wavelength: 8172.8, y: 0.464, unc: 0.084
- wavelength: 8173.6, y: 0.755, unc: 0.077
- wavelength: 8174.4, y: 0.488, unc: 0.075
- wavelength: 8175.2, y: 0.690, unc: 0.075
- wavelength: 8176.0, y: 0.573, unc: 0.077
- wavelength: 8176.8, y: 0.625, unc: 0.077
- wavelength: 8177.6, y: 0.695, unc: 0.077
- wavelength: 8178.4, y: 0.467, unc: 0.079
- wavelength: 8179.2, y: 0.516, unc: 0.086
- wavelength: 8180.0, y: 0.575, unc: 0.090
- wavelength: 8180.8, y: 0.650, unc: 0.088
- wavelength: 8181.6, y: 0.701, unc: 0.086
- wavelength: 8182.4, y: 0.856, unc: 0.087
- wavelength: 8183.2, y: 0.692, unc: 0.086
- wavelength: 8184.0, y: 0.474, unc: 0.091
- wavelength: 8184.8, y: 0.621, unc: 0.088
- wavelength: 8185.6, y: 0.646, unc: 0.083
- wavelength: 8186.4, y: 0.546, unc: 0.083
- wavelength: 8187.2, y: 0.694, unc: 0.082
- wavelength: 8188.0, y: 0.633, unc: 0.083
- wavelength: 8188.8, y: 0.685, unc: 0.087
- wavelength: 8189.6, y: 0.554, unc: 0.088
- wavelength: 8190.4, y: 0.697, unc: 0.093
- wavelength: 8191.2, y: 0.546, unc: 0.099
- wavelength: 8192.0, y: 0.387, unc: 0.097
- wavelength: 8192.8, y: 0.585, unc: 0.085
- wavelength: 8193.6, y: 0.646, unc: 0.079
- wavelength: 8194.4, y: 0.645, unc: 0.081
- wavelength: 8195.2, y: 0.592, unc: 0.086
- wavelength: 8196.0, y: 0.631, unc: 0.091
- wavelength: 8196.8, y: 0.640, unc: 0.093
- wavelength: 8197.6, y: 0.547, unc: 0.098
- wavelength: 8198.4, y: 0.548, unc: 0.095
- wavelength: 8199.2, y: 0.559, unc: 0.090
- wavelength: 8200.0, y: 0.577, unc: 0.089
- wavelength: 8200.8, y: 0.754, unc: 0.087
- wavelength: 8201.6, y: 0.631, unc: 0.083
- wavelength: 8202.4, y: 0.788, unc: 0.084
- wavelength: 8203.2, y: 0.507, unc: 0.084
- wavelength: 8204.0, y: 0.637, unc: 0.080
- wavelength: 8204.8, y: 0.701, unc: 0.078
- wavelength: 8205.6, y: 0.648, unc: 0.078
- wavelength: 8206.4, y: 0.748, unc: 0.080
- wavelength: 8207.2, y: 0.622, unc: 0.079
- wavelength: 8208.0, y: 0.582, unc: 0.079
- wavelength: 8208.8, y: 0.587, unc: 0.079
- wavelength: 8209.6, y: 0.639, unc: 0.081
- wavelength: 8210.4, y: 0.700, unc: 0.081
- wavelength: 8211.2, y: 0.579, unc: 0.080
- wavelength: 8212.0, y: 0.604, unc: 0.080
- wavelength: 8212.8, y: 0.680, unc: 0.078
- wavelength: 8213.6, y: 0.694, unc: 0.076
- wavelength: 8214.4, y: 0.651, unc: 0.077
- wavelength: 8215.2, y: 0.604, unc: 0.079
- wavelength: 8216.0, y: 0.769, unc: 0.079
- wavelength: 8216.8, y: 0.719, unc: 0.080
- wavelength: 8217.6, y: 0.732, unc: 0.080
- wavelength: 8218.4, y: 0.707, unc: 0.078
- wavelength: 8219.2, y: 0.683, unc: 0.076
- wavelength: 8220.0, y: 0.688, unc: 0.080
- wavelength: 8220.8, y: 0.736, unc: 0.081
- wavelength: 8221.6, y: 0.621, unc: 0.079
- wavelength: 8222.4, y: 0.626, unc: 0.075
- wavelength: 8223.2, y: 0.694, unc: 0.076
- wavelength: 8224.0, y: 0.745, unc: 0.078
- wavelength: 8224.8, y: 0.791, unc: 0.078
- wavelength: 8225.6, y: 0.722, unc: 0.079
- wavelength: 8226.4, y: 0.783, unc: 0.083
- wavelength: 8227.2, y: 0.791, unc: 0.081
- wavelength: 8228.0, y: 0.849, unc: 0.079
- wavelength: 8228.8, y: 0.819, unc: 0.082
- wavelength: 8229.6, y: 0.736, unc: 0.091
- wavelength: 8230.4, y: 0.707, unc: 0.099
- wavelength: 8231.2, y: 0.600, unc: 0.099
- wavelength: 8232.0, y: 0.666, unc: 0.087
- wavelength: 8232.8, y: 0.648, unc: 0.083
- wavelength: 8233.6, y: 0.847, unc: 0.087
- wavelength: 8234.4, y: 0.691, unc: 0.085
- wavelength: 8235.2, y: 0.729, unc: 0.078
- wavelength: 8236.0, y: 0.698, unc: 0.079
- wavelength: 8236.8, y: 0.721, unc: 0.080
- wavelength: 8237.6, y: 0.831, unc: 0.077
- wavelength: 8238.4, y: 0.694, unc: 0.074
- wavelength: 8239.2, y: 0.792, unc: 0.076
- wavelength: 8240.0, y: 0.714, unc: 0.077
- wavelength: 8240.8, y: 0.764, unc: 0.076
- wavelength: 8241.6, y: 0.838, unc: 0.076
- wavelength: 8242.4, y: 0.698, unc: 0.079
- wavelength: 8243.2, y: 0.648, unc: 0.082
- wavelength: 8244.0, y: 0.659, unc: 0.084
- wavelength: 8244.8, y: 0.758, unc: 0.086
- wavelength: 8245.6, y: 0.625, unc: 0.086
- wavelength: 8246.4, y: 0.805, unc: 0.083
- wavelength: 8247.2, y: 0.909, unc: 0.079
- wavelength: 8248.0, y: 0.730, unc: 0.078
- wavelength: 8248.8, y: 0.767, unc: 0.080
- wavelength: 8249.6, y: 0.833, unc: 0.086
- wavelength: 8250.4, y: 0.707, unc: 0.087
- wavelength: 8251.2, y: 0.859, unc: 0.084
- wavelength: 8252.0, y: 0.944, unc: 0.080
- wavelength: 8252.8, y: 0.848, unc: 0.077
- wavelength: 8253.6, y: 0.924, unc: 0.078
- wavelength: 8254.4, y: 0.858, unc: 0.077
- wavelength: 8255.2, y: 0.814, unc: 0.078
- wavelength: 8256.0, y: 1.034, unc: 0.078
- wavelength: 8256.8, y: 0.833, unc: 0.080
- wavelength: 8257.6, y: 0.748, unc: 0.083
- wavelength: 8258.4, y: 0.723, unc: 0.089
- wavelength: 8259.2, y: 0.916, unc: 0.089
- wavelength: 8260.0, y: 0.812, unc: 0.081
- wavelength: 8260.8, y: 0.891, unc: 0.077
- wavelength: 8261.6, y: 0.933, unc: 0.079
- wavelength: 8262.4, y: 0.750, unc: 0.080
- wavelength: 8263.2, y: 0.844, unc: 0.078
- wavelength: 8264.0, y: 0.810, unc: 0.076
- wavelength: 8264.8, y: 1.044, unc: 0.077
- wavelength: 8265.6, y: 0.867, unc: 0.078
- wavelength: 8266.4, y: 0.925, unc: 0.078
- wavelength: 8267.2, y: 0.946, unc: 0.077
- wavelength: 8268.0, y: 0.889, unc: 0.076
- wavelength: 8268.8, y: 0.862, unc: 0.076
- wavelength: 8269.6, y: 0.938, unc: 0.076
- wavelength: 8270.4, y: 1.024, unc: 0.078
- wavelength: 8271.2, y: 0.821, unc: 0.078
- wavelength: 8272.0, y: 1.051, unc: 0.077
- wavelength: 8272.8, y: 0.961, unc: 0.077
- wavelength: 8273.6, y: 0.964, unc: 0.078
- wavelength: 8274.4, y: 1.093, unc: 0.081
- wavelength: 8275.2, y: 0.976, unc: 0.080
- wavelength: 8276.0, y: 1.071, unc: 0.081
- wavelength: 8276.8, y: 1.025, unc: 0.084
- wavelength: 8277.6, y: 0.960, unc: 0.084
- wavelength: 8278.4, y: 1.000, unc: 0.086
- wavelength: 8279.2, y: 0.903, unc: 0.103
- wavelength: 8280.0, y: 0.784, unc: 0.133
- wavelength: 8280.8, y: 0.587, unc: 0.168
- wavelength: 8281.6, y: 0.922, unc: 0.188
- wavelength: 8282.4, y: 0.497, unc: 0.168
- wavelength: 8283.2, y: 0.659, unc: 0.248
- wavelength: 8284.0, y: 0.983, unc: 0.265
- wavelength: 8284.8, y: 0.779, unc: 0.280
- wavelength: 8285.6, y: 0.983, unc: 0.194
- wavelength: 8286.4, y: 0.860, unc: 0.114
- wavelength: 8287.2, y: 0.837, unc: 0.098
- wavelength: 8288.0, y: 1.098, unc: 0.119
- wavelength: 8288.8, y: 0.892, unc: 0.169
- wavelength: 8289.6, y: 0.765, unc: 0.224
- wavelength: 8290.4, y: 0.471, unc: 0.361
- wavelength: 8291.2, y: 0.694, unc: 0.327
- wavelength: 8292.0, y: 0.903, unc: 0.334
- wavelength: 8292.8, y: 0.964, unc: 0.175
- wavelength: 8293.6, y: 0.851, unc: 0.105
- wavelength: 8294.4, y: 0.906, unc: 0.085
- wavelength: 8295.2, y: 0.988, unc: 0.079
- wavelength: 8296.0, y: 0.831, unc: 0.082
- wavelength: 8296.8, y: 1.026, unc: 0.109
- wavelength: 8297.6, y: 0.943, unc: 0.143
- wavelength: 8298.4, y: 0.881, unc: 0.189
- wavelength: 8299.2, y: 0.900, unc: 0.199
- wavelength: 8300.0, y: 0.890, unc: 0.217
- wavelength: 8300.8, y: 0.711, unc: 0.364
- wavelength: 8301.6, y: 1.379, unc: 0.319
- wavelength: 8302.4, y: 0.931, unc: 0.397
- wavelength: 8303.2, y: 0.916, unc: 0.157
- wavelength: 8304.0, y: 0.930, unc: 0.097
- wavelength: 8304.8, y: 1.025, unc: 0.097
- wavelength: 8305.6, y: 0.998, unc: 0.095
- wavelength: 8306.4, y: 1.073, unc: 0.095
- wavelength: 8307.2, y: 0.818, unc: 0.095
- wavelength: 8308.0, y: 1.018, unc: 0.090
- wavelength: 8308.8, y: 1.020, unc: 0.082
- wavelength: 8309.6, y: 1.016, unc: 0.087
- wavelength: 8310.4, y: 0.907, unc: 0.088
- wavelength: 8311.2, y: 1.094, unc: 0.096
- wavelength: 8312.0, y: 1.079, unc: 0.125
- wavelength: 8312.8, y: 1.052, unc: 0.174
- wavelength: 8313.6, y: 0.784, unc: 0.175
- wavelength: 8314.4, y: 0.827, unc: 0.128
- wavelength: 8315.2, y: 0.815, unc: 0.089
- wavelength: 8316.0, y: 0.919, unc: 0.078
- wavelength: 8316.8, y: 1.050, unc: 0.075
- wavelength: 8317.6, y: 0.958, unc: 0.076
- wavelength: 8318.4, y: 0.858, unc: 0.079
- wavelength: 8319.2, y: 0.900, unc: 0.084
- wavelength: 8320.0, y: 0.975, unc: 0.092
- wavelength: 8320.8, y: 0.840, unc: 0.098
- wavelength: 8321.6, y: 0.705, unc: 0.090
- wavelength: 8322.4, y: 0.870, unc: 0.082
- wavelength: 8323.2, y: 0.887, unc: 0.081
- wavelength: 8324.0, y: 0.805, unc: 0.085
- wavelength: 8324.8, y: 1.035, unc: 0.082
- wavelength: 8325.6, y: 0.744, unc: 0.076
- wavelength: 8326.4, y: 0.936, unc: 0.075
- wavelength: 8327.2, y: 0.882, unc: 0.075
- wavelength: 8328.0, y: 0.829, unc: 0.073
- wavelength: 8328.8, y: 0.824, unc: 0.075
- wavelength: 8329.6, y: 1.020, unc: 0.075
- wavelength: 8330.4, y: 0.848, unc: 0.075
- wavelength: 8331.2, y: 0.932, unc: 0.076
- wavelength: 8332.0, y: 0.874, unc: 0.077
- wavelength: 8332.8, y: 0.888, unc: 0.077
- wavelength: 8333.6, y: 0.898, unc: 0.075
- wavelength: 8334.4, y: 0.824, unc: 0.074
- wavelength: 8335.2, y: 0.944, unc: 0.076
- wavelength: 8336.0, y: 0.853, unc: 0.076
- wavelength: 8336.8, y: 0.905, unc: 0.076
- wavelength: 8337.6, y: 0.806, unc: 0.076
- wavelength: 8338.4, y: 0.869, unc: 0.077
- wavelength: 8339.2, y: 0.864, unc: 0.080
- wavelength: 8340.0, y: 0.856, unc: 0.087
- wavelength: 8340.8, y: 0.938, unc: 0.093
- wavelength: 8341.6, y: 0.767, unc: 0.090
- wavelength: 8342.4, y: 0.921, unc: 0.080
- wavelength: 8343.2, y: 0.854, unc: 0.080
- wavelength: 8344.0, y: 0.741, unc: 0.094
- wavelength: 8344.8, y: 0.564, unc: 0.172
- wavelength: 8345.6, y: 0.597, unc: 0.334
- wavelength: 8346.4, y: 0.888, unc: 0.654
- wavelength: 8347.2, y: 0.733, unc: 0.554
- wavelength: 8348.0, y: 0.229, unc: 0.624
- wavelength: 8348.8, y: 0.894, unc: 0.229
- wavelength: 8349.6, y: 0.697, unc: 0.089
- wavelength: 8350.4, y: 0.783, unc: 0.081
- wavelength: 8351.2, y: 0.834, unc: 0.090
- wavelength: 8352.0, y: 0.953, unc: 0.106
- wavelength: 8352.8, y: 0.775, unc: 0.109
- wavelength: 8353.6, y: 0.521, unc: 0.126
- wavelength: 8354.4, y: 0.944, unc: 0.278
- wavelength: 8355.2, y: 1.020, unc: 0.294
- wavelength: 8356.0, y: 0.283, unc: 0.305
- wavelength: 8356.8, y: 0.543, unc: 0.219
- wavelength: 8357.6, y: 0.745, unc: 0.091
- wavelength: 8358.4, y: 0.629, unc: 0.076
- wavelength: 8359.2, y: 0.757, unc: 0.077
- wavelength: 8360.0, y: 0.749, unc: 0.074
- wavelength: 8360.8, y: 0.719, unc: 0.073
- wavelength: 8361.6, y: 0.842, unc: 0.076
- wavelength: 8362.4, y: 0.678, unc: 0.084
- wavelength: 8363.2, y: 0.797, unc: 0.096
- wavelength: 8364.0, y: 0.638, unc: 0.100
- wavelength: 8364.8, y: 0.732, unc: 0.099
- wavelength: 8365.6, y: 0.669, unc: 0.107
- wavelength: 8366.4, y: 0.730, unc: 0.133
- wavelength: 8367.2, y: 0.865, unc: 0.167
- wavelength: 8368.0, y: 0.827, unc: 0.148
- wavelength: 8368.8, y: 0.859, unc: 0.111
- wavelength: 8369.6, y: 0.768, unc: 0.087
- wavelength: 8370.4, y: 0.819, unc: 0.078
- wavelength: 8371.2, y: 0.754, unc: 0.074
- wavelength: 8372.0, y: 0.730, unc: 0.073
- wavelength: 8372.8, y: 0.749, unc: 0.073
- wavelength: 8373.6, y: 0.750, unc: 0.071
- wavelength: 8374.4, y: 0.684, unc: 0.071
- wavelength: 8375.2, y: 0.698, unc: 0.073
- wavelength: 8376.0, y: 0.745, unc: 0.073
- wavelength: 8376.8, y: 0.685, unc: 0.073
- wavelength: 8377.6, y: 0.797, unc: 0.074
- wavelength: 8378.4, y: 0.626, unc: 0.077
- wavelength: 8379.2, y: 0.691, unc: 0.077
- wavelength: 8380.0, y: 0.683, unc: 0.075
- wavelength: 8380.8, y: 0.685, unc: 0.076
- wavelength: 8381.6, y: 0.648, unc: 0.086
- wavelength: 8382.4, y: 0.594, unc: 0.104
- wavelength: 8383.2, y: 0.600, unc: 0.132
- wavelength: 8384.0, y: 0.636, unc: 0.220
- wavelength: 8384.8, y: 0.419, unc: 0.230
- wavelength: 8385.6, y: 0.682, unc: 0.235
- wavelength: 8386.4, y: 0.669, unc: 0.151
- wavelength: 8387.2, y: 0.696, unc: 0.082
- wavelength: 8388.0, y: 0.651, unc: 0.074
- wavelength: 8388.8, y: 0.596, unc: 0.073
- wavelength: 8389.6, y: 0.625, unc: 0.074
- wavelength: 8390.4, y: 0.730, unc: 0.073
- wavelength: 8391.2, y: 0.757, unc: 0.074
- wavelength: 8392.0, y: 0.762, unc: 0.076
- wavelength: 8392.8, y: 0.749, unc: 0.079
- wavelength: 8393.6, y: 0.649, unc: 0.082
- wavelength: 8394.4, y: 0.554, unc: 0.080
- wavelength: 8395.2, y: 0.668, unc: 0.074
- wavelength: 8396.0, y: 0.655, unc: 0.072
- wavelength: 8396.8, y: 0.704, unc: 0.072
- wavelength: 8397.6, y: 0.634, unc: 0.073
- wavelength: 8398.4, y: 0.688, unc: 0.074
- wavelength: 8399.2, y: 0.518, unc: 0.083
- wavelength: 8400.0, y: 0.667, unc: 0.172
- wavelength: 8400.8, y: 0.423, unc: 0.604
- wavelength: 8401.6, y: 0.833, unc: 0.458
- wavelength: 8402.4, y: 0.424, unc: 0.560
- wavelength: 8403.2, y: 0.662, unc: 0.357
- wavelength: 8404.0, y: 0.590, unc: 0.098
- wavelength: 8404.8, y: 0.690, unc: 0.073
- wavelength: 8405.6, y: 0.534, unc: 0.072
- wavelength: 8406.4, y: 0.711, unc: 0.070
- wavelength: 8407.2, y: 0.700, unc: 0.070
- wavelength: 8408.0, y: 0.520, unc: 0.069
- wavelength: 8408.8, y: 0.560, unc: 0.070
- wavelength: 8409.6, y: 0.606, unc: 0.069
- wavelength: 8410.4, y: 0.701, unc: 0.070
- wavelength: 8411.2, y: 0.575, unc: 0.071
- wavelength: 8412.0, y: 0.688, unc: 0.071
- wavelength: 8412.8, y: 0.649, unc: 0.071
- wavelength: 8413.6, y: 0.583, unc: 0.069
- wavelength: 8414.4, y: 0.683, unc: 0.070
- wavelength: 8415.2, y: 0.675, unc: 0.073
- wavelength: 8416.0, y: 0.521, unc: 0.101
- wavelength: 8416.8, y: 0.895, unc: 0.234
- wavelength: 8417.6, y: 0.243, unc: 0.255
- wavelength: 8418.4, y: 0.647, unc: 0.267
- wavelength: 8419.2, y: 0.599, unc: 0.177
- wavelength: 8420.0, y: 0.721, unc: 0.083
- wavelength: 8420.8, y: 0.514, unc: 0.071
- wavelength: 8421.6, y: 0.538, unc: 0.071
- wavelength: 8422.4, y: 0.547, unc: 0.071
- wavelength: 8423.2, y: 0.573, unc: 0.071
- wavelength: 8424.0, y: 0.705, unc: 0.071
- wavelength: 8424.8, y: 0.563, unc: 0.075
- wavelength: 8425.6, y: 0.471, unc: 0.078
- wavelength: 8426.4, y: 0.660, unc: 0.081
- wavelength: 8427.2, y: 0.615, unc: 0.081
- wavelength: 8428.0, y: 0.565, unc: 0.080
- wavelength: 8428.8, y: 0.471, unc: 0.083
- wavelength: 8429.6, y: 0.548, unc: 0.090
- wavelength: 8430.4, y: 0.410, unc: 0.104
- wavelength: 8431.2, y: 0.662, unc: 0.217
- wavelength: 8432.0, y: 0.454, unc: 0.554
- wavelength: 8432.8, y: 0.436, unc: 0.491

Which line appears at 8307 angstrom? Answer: Mg II 2798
